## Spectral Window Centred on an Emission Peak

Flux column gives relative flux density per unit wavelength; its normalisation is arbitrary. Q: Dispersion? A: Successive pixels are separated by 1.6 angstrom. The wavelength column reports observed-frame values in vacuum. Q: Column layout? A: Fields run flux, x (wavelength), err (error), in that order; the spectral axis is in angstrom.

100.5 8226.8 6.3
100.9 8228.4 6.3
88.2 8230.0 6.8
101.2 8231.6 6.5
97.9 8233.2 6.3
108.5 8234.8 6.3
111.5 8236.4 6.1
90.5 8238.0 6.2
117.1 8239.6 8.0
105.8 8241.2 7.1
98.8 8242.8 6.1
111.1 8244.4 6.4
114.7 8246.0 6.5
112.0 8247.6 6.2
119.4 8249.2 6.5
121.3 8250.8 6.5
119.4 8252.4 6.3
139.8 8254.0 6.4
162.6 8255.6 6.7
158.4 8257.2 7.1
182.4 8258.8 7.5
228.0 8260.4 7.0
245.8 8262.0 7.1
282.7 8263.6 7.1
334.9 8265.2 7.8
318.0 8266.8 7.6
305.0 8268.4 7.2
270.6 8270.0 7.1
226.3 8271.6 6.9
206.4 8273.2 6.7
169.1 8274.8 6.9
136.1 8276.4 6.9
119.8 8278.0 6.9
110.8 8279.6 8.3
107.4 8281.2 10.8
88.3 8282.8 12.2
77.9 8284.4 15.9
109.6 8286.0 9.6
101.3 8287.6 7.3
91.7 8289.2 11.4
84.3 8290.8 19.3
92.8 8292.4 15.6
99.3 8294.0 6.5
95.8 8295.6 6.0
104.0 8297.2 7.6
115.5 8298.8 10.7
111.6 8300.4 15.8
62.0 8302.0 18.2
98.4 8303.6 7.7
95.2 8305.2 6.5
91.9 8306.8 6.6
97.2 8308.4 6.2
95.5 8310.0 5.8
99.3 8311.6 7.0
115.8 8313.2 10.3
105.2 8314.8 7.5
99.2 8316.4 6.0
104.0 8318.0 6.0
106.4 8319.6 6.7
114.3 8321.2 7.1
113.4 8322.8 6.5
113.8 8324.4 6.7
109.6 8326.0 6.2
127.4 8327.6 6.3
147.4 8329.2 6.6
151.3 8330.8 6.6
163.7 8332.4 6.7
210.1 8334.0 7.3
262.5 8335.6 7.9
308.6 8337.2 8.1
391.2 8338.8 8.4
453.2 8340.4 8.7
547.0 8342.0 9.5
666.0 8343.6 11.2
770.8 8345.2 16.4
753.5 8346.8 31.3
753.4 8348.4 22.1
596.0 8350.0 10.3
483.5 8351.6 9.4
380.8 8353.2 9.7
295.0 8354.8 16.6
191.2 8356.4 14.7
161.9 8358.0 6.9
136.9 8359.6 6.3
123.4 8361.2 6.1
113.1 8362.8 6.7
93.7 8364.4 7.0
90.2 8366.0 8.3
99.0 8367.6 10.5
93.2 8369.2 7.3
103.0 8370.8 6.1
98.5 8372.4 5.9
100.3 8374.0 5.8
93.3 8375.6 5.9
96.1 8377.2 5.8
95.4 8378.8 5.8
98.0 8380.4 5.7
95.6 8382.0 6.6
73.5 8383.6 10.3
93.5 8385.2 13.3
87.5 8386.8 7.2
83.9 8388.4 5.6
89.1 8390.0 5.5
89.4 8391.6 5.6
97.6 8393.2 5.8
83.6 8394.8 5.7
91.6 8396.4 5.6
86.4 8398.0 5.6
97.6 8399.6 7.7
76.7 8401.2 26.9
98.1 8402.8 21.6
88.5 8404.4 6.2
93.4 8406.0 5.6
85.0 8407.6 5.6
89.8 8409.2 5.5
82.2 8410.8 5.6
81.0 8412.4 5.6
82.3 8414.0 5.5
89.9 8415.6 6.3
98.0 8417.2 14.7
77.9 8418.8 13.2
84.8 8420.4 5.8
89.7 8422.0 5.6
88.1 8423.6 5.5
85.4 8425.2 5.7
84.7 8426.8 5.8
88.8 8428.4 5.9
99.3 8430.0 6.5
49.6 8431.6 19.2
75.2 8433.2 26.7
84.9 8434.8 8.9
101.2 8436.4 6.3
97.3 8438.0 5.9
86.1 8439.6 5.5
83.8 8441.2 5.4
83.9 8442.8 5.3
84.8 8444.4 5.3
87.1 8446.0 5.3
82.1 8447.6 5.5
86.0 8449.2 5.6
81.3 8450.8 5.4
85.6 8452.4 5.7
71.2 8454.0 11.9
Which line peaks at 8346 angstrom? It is [O III]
